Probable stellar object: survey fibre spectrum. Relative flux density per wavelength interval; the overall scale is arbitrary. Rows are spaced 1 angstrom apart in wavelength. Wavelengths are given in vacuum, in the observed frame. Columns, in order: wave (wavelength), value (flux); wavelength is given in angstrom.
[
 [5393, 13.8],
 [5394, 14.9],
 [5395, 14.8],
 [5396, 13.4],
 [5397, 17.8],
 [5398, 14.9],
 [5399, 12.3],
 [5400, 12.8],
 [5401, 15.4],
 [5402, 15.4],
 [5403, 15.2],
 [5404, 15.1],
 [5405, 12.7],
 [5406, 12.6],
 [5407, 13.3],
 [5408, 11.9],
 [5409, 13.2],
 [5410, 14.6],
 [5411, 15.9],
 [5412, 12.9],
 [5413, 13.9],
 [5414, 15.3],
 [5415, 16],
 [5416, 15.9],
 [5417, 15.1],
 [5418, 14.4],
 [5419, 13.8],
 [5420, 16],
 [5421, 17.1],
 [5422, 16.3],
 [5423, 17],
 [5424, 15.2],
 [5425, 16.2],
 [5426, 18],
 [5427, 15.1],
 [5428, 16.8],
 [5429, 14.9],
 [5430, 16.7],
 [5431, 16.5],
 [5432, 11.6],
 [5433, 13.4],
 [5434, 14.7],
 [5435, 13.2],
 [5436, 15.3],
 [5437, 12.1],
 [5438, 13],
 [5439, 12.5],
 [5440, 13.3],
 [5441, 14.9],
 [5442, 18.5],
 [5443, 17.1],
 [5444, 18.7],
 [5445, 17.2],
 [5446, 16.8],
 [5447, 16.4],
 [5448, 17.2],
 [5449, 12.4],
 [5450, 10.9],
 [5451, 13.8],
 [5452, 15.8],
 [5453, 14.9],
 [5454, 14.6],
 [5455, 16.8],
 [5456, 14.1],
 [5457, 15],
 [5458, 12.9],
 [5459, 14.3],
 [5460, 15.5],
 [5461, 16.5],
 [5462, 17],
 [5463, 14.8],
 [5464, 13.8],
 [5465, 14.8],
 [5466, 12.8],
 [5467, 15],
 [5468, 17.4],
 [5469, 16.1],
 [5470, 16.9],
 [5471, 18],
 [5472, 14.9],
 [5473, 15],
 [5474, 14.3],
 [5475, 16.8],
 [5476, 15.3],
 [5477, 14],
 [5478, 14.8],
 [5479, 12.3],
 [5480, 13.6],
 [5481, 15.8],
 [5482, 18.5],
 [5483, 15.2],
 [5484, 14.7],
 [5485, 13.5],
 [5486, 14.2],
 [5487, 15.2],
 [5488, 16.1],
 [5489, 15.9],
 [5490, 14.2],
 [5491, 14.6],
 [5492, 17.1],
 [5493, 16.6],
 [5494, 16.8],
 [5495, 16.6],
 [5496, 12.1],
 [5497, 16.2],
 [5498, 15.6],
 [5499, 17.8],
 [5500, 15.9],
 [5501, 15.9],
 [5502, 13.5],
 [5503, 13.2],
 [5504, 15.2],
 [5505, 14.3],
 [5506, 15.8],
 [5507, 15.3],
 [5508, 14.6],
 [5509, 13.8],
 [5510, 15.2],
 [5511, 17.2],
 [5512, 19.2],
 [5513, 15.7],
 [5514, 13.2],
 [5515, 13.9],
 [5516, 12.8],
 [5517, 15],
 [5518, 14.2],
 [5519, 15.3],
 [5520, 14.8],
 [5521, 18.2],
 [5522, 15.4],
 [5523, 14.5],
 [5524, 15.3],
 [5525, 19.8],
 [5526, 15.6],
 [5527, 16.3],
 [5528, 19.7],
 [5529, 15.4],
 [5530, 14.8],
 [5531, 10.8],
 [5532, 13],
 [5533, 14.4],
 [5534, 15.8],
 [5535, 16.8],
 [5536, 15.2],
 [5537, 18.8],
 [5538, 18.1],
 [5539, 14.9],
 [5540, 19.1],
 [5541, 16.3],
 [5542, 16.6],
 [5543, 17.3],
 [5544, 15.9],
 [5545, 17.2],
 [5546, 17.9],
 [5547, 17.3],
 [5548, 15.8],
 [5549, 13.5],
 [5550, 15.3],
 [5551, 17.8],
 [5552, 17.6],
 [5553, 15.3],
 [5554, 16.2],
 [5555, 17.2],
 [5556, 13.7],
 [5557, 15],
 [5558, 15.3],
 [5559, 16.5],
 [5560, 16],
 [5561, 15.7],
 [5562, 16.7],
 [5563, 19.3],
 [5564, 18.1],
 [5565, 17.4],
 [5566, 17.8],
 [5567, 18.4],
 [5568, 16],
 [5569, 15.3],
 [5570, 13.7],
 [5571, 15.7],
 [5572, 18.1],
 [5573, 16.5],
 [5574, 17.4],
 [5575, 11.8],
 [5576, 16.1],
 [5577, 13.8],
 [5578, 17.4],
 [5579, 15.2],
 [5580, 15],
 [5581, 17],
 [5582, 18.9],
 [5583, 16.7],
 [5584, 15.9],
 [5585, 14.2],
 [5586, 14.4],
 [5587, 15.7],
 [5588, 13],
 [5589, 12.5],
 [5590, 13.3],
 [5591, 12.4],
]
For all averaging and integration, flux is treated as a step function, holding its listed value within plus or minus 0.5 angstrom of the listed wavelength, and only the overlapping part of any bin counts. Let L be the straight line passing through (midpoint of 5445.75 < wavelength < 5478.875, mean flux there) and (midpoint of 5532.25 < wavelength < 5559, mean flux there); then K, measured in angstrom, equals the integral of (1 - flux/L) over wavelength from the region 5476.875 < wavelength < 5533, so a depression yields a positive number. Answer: 1.6 angstrom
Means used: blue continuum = 15.1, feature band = 15.3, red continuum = 16.3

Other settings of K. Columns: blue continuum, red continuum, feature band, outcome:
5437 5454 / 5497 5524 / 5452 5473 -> -0.24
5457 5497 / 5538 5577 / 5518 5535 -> 0.38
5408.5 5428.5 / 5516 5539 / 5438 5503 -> 1.20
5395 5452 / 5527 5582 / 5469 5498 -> 0.24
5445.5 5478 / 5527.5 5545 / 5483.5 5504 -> 0.35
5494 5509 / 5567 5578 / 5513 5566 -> -2.01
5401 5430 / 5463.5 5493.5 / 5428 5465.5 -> 0.49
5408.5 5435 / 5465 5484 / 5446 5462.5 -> 0.38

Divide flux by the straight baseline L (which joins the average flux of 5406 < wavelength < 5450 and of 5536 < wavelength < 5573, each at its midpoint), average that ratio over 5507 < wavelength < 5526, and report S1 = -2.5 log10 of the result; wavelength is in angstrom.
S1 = 0.05 mag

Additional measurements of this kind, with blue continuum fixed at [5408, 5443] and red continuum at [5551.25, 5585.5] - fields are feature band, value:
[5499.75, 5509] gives 0.06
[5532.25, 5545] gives -0.04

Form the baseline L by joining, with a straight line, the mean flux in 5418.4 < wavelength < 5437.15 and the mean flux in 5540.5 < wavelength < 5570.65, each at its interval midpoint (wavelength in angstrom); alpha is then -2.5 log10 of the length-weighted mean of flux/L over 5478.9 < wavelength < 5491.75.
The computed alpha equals 0.054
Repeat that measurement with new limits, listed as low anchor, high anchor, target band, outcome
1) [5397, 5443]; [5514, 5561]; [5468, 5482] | -0.010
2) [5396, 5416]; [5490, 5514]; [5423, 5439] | -0.018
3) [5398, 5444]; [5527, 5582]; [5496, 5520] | 0.043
